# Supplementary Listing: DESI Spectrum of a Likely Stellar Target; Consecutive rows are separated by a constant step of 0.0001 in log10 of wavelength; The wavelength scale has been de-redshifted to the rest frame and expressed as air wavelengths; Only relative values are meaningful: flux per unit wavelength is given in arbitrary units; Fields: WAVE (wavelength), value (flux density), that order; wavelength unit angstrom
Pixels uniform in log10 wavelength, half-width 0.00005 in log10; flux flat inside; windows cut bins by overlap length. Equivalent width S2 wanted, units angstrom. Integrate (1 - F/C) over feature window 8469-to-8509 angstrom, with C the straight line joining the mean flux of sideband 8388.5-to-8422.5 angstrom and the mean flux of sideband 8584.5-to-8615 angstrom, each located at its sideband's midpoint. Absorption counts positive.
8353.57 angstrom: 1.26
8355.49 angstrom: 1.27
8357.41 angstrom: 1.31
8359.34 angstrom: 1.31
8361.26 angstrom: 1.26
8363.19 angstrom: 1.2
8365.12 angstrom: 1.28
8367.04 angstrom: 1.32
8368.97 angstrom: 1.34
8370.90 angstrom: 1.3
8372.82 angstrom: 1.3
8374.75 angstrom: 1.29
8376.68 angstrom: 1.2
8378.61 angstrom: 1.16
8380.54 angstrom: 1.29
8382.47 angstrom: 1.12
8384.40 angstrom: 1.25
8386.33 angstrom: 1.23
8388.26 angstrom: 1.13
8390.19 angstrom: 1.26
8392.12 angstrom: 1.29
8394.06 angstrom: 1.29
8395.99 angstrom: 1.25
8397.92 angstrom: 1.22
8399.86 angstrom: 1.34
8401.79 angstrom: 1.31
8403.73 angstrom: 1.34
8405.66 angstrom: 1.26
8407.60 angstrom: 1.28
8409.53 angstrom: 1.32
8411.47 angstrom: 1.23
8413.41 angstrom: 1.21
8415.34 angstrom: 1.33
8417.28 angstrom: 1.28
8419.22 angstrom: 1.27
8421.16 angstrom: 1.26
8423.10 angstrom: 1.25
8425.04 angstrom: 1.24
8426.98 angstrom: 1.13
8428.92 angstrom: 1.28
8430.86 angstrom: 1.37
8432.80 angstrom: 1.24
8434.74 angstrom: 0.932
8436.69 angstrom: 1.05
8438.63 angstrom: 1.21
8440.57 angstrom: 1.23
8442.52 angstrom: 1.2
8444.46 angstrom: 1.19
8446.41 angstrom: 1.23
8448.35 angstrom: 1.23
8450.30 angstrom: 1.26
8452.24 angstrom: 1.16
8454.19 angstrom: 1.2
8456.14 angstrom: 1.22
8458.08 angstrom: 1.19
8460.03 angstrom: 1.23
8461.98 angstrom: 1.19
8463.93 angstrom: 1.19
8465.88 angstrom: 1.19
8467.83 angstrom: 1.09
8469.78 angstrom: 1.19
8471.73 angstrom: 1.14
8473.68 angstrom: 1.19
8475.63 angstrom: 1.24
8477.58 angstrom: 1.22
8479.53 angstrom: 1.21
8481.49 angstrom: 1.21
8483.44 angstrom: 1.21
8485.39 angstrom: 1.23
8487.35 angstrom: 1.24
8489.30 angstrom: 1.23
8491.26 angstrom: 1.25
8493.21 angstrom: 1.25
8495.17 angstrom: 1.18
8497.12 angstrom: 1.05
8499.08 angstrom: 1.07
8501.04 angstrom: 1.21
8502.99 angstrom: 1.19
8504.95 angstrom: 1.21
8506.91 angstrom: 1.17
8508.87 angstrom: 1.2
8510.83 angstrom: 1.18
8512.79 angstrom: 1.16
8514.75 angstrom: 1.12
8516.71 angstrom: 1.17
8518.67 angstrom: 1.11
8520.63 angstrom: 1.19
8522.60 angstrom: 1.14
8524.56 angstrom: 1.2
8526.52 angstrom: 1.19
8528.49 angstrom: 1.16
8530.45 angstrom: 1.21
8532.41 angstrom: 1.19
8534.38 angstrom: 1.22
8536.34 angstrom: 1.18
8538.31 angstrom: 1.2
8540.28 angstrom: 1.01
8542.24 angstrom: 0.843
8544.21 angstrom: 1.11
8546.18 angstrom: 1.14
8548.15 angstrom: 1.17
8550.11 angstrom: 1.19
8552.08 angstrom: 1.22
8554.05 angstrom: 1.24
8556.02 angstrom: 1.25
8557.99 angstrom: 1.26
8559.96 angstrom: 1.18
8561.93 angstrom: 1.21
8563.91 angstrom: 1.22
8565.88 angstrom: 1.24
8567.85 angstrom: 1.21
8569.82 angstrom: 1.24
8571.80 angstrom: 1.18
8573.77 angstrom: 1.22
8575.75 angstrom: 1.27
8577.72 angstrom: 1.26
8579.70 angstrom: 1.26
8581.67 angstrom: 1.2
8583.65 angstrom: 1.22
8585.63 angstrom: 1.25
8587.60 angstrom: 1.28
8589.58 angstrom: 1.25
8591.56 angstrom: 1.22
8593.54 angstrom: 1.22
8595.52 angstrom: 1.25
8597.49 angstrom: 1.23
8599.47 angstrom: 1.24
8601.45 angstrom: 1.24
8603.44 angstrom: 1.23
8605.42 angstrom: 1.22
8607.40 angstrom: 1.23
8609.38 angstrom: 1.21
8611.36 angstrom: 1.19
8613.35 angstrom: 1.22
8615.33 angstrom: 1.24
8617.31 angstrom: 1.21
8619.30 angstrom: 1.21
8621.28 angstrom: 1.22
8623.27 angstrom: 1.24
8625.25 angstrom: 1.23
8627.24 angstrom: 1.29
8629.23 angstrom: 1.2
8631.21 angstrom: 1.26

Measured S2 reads 2.0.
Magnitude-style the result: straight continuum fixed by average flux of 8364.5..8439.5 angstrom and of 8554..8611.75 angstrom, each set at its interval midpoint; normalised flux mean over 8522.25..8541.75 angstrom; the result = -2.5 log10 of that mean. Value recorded 0.07 mag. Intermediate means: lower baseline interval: 1.25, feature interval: 1.16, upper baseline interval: 1.23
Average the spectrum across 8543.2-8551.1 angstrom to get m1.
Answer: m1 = 1.15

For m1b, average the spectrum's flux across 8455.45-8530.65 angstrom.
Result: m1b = 1.18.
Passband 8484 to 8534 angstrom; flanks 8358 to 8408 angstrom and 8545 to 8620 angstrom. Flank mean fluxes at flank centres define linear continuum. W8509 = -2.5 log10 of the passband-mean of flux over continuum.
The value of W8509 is 0.05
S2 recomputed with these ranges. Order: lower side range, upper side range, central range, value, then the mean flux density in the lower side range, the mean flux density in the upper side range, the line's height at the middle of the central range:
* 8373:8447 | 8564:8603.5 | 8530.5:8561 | 1.82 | 1.24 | 1.24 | 1.24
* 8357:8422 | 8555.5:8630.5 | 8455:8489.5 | 1.41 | 1.27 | 1.23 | 1.25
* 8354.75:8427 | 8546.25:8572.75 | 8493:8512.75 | 1.01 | 1.26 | 1.21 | 1.23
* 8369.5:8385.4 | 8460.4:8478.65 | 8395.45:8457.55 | -1.20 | 1.24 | 1.18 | 1.21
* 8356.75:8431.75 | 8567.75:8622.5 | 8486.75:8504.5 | 0.87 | 1.26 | 1.23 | 1.25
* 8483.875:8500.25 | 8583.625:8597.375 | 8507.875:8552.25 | 2.14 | 1.19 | 1.24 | 1.21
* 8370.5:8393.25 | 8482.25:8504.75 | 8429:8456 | 0.34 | 1.23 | 1.19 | 1.21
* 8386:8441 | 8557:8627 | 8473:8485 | 0.22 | 1.24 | 1.23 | 1.24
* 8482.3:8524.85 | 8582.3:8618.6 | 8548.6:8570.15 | -0.23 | 1.18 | 1.23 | 1.21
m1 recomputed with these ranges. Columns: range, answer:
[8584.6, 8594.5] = 1.24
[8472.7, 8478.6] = 1.22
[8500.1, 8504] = 1.2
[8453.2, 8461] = 1.21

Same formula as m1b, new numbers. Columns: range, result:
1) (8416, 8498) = 1.2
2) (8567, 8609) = 1.23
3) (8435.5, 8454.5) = 1.19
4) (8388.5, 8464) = 1.23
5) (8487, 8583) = 1.18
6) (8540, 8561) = 1.15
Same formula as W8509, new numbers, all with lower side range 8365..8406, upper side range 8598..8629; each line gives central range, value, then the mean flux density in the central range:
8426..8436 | 0.06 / 1.19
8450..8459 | 0.04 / 1.2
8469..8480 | 0.04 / 1.2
